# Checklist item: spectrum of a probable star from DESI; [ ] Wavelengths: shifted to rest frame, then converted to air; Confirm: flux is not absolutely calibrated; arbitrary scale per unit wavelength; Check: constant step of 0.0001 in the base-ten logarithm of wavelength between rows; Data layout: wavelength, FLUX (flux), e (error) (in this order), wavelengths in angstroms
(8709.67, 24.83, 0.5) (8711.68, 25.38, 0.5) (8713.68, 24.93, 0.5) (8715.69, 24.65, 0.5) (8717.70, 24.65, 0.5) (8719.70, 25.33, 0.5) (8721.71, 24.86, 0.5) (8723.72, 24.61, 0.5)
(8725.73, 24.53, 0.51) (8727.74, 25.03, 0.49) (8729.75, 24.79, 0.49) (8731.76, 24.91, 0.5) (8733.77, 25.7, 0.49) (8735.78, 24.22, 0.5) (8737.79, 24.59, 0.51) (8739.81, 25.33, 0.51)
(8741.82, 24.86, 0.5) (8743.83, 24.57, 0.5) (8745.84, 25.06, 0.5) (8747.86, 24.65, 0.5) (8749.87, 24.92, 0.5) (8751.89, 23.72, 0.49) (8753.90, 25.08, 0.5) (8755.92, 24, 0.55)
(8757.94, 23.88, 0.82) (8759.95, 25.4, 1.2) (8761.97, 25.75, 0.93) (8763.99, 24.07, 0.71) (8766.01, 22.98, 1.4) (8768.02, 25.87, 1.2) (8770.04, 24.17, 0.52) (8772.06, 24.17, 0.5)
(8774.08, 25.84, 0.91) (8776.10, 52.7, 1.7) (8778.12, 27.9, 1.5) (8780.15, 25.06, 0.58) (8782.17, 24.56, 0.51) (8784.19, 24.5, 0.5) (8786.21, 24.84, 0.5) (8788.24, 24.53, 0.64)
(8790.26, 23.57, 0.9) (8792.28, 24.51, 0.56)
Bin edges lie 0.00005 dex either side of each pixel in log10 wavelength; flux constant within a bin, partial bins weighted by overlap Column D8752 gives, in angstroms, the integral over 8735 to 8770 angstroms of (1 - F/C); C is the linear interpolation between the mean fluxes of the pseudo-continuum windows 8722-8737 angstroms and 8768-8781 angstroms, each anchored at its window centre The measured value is 3.4 angstroms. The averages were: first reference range 24.8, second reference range 29.7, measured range 24.6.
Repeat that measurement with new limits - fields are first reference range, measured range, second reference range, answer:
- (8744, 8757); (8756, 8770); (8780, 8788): 0.0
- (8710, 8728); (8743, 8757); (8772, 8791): 1.0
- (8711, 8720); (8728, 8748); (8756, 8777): 0.8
